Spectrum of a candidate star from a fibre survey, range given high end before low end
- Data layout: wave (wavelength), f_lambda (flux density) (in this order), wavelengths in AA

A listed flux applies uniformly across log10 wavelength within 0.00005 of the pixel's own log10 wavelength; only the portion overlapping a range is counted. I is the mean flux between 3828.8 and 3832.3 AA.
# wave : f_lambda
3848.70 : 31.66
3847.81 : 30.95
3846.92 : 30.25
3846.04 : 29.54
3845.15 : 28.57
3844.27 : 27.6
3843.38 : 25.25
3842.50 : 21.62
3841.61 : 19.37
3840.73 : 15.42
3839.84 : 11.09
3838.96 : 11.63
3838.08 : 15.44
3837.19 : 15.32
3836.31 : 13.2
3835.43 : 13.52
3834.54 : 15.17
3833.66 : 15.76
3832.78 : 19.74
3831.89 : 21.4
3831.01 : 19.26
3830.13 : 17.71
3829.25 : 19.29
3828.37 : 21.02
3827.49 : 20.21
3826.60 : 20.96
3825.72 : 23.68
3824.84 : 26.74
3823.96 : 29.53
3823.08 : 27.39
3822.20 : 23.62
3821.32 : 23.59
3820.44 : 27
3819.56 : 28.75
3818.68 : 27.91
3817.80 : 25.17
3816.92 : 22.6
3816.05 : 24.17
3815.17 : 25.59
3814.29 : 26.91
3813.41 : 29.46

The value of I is 19.4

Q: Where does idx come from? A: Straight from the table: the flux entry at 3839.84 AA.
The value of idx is 11.09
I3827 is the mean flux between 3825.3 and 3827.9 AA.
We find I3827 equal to 21.6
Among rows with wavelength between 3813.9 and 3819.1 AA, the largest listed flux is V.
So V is 27.91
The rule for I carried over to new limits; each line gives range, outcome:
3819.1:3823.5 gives 26.1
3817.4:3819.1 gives 26.5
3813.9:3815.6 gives 26.2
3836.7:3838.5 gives 15.3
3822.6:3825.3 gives 27.8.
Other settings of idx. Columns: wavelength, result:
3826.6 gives 20.96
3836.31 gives 13.2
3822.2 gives 23.62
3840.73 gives 15.42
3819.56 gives 28.75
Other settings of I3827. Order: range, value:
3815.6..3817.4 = 23.5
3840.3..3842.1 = 17.5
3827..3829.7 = 20.1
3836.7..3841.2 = 13.8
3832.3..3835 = 16.9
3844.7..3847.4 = 29.5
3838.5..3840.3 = 11.5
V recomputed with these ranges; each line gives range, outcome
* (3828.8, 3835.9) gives 21.4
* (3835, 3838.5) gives 15.44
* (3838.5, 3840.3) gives 11.63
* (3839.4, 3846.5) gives 29.54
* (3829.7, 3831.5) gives 19.26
